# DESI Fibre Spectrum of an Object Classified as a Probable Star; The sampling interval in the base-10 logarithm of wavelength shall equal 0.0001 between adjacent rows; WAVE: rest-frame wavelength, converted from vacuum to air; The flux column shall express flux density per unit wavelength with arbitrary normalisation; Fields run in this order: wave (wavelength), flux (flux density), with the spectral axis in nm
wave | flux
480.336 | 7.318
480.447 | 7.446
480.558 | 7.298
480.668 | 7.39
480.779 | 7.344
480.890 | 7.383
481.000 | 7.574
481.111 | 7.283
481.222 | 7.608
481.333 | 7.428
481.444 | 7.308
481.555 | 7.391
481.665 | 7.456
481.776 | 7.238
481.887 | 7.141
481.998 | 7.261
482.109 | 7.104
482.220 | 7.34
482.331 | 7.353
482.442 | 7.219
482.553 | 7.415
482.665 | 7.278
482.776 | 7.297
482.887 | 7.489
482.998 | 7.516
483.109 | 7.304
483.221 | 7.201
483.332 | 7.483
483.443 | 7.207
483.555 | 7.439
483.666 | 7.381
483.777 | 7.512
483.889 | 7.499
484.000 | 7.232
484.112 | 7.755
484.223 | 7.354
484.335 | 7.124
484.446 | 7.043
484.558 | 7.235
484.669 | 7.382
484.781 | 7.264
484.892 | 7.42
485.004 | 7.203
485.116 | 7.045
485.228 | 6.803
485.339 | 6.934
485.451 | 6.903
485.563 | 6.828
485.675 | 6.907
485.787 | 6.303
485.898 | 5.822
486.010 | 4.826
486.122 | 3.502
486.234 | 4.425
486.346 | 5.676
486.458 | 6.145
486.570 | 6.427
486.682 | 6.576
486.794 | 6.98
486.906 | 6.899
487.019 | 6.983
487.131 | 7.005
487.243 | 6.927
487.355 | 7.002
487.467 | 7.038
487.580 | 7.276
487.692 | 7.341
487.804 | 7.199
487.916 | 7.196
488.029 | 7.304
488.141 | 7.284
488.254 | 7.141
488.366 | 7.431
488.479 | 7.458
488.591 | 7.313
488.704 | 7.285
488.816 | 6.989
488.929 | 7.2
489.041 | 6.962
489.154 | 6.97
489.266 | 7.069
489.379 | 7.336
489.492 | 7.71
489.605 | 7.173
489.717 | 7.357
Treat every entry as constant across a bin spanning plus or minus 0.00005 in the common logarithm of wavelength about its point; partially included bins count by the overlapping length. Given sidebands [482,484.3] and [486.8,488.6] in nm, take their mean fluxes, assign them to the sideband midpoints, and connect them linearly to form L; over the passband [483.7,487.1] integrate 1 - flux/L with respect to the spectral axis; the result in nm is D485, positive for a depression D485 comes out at 0.28 nm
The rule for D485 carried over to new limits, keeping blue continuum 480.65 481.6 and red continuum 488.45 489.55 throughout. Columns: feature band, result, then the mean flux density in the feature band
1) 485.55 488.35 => 0.29 nm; 6.53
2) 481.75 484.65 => 0.01 nm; 7.33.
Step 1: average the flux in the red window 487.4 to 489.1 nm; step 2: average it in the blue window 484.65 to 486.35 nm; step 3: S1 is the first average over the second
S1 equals 1.14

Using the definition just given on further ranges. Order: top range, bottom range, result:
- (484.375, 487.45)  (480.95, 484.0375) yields 0.89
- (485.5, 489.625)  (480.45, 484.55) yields 0.92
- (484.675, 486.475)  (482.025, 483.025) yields 0.86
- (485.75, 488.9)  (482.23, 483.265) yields 0.91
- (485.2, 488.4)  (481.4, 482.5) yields 0.90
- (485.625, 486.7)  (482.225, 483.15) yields 0.76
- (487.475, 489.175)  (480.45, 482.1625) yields 0.98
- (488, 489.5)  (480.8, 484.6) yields 0.98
